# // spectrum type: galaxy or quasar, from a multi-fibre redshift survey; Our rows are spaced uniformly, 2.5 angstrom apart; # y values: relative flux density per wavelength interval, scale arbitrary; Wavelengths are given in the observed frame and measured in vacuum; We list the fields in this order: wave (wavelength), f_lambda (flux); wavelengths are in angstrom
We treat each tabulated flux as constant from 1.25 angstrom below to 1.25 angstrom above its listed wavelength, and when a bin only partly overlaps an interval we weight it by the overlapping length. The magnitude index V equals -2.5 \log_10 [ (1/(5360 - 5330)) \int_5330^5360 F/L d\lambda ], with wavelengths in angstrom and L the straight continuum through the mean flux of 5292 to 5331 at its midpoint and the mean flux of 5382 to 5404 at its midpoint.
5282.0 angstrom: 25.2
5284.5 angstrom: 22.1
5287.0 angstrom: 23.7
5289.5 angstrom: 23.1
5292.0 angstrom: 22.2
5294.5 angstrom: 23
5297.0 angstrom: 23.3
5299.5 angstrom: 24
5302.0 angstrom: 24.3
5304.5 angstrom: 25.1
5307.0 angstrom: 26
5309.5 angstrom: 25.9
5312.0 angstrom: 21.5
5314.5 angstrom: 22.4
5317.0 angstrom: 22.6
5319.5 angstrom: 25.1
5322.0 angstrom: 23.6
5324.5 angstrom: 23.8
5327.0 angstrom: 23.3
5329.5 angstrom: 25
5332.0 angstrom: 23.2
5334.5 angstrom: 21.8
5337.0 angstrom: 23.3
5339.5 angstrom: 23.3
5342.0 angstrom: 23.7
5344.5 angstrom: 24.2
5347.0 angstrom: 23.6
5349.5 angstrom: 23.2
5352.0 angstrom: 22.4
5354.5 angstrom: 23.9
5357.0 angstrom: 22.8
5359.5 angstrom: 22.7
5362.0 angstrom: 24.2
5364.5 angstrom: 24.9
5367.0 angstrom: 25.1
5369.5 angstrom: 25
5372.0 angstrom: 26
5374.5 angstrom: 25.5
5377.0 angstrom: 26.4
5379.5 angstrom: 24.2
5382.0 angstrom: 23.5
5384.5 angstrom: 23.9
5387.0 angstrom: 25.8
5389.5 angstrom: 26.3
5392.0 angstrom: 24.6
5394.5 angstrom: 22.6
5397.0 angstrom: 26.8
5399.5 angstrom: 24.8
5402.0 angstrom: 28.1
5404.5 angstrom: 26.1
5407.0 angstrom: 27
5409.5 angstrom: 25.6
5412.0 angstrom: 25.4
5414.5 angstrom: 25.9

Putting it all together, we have 0.055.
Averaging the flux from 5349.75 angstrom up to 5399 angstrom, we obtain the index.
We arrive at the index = 24.5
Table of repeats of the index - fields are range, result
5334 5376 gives 23.9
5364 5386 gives 25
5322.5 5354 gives 23.4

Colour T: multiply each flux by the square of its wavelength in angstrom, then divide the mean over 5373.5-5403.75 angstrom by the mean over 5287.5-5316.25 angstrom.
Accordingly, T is 1.1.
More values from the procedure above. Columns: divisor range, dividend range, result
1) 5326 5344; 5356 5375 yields 1.06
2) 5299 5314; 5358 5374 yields 1.03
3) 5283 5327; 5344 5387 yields 1.05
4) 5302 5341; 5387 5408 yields 1.12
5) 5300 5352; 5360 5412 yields 1.09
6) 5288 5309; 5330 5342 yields 0.98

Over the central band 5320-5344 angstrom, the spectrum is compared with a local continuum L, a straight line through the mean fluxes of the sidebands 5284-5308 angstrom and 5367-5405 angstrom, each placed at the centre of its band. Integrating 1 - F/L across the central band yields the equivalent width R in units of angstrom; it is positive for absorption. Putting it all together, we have 0.8 angstrom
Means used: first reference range 23.7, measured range 23.5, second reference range 25.3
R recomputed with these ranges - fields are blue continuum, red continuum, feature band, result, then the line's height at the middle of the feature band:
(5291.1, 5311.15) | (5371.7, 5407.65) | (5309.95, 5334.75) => 1.13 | 24.5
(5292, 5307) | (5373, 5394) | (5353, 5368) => 0.48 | 24.7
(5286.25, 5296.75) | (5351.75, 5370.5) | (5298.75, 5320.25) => -0.78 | 23.2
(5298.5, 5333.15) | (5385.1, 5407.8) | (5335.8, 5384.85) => 1.67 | 24.9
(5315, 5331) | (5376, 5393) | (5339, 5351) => 0.31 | 24.2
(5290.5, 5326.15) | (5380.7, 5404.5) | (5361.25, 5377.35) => -0.30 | 24.8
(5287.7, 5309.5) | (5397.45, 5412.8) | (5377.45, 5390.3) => 0.49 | 25.8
